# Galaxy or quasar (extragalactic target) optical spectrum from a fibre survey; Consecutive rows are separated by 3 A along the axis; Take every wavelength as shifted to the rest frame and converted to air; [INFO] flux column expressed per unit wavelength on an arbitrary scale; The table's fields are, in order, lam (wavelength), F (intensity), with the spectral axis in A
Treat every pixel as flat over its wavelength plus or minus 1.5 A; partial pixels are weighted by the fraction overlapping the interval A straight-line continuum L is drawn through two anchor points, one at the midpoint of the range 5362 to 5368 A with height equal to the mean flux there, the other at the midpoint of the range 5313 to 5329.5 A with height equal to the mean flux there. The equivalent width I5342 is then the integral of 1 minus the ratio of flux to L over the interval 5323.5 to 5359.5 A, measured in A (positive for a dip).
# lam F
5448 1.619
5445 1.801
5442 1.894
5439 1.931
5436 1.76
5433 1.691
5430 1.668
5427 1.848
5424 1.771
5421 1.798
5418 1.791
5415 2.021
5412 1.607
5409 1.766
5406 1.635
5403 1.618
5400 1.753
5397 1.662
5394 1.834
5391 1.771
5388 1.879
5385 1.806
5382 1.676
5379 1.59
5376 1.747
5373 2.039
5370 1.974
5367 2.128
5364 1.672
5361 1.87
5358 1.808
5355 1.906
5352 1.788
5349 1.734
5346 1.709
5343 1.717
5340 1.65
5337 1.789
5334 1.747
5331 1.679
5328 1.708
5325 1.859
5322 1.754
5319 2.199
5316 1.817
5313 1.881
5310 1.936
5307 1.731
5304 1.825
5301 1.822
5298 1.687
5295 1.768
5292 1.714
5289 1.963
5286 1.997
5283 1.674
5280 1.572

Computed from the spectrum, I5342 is 2.22 A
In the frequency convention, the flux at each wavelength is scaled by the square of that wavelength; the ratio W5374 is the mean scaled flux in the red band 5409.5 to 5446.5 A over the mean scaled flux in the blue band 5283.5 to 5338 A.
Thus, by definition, 1.03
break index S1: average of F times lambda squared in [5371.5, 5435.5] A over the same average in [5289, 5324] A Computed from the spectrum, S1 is 1.0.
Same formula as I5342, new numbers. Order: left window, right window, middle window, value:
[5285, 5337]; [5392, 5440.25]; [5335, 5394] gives -0.38 A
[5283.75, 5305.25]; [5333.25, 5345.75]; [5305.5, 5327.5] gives -1.27 A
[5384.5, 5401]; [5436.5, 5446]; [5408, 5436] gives 0.93 A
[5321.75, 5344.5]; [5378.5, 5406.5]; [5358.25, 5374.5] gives -1.81 A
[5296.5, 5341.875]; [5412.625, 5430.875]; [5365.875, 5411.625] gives 0.62 A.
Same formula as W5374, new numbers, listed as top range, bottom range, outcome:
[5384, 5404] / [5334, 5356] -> 1.02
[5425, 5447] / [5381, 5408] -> 1.05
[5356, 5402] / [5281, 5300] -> 1.04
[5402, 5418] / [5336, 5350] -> 1.04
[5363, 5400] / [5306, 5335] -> 1.01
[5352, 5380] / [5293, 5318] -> 1.05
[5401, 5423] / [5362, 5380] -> 0.95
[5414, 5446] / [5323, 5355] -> 1.07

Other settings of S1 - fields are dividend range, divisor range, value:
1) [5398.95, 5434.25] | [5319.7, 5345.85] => 1.03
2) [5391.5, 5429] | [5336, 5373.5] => 0.98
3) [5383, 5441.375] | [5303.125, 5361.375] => 1.01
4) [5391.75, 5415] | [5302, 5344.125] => 0.98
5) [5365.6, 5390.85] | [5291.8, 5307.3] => 1.08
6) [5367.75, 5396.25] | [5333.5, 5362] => 1.04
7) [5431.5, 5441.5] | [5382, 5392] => 1.02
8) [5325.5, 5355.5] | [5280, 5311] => 0.98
